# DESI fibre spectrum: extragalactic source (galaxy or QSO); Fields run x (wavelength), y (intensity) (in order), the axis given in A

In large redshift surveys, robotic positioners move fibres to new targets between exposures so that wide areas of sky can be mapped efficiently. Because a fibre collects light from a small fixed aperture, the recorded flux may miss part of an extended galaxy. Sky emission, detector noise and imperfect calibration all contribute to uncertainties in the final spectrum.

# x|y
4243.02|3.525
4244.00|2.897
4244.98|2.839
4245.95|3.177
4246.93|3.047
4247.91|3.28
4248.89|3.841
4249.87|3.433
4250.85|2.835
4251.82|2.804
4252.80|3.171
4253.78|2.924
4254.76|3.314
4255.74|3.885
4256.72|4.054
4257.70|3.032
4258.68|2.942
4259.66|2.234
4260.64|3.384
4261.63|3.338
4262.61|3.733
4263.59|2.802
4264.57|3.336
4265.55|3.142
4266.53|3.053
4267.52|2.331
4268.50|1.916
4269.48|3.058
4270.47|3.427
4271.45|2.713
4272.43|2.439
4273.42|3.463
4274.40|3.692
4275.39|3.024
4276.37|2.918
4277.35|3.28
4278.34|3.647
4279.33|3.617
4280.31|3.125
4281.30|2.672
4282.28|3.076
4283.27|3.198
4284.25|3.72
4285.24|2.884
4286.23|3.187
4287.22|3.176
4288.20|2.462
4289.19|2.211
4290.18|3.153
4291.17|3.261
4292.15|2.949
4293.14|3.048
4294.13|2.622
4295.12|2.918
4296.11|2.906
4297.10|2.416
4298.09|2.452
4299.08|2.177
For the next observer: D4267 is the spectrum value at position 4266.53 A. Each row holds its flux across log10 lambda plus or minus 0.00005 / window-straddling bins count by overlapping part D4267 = 3.053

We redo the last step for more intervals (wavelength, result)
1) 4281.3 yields 2.672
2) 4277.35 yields 3.28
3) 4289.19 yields 2.211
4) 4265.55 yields 3.142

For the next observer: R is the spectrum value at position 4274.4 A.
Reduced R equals 3.692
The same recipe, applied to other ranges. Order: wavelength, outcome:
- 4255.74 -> 3.885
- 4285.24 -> 2.884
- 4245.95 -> 3.177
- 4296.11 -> 2.906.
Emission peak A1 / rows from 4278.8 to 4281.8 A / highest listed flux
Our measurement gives 3.617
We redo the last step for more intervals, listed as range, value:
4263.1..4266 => 3.336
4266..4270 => 3.058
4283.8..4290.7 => 3.72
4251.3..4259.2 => 4.054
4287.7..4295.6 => 3.261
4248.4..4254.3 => 3.841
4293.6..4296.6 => 2.918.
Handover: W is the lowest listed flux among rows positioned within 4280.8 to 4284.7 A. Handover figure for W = 2.672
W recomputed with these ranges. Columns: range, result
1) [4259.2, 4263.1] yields 2.234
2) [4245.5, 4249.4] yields 3.047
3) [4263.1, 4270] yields 1.916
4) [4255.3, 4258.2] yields 3.032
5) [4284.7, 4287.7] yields 2.884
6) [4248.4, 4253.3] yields 2.804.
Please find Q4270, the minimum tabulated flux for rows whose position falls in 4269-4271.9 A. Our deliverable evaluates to 2.713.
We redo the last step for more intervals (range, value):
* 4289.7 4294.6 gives 2.622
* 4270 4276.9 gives 2.439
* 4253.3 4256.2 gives 2.924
